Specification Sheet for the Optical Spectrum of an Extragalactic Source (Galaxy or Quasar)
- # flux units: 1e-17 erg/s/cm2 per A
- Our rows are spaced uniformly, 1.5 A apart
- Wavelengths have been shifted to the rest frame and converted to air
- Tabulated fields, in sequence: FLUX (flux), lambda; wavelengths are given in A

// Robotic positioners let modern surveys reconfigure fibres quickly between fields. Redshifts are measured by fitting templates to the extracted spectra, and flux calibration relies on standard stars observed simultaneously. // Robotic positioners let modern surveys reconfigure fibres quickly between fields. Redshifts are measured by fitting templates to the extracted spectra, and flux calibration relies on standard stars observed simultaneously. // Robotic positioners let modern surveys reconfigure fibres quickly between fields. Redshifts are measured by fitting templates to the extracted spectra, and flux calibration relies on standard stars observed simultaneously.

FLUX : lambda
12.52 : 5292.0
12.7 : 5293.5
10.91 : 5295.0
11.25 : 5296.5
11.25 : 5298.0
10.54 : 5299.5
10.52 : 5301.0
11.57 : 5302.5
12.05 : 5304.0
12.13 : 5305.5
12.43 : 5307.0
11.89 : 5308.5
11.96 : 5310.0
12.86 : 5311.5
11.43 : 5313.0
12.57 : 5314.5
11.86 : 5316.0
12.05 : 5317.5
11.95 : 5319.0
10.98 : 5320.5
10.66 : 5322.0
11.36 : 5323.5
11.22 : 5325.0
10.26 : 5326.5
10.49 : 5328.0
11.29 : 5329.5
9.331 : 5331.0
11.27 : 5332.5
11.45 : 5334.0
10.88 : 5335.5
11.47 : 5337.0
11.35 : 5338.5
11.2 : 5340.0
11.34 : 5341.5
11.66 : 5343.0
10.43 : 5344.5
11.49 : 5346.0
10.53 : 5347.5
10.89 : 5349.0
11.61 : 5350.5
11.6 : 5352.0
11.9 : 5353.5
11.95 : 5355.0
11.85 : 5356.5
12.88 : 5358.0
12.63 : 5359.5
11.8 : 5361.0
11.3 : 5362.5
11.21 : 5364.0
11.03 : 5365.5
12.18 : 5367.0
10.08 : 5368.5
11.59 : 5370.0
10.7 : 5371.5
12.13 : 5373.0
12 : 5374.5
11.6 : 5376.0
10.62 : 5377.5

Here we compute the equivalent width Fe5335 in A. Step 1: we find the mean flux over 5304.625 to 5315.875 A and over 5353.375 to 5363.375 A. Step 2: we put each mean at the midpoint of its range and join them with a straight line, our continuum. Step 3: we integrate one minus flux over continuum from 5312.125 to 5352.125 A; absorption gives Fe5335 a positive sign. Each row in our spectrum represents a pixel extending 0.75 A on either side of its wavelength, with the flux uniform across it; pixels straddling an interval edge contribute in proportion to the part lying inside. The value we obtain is 3.0 A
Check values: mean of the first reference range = 12.2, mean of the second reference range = 12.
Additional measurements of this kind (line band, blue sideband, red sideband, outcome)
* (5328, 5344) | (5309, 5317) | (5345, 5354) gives 0.7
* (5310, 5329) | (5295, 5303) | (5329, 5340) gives -0.8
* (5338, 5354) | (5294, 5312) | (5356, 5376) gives 0.5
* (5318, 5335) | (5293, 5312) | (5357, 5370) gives 1.0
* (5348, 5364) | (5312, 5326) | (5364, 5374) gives -0.6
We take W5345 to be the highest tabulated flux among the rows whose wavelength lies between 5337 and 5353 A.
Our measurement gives 11.66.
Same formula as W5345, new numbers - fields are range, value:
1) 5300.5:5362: 12.88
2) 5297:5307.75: 12.43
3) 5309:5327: 12.86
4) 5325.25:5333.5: 11.29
